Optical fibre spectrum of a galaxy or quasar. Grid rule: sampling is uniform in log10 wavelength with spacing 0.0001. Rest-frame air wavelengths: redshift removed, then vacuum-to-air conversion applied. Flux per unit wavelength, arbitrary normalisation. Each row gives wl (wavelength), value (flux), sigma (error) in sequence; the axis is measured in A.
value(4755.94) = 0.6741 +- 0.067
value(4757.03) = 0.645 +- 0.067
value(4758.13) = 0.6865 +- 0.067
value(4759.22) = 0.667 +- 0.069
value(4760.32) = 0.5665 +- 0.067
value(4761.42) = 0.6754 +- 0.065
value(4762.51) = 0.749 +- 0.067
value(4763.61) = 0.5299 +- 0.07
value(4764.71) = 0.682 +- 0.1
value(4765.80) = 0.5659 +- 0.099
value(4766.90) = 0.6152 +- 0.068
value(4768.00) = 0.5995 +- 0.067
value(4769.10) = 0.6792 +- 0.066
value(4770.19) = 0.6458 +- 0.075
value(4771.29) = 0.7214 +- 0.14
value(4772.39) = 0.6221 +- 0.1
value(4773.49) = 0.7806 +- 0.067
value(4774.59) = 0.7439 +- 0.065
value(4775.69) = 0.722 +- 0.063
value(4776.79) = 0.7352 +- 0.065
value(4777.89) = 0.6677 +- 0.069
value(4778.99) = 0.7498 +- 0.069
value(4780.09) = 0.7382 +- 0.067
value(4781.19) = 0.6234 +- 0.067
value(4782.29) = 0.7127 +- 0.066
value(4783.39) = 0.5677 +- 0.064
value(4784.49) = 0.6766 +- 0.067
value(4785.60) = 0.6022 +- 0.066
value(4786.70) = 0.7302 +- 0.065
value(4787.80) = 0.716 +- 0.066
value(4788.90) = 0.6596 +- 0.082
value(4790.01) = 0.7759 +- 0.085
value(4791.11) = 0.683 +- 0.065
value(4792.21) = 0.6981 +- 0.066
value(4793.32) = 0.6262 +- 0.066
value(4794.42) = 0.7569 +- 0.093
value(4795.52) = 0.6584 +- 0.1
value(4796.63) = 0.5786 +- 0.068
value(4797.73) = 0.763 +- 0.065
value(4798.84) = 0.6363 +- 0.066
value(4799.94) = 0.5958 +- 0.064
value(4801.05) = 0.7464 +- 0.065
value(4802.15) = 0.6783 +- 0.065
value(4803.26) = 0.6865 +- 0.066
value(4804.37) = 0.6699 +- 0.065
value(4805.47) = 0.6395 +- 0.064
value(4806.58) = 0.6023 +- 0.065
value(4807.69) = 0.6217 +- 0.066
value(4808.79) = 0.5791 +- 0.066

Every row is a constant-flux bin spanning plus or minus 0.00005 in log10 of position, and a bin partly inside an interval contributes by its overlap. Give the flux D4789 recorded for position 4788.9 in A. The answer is 0.6596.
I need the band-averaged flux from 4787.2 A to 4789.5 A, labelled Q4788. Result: 0.69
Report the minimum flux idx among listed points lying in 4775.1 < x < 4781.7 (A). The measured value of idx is 0.6234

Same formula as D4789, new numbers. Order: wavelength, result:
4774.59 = 0.7439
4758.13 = 0.6865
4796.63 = 0.5786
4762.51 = 0.749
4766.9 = 0.6152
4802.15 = 0.6783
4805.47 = 0.6395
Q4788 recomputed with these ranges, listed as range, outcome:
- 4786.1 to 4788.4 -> 0.721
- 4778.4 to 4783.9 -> 0.68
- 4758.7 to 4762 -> 0.637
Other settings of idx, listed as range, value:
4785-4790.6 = 0.6022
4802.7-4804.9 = 0.6699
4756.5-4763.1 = 0.5665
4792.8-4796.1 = 0.6262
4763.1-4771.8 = 0.5299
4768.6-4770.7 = 0.6458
